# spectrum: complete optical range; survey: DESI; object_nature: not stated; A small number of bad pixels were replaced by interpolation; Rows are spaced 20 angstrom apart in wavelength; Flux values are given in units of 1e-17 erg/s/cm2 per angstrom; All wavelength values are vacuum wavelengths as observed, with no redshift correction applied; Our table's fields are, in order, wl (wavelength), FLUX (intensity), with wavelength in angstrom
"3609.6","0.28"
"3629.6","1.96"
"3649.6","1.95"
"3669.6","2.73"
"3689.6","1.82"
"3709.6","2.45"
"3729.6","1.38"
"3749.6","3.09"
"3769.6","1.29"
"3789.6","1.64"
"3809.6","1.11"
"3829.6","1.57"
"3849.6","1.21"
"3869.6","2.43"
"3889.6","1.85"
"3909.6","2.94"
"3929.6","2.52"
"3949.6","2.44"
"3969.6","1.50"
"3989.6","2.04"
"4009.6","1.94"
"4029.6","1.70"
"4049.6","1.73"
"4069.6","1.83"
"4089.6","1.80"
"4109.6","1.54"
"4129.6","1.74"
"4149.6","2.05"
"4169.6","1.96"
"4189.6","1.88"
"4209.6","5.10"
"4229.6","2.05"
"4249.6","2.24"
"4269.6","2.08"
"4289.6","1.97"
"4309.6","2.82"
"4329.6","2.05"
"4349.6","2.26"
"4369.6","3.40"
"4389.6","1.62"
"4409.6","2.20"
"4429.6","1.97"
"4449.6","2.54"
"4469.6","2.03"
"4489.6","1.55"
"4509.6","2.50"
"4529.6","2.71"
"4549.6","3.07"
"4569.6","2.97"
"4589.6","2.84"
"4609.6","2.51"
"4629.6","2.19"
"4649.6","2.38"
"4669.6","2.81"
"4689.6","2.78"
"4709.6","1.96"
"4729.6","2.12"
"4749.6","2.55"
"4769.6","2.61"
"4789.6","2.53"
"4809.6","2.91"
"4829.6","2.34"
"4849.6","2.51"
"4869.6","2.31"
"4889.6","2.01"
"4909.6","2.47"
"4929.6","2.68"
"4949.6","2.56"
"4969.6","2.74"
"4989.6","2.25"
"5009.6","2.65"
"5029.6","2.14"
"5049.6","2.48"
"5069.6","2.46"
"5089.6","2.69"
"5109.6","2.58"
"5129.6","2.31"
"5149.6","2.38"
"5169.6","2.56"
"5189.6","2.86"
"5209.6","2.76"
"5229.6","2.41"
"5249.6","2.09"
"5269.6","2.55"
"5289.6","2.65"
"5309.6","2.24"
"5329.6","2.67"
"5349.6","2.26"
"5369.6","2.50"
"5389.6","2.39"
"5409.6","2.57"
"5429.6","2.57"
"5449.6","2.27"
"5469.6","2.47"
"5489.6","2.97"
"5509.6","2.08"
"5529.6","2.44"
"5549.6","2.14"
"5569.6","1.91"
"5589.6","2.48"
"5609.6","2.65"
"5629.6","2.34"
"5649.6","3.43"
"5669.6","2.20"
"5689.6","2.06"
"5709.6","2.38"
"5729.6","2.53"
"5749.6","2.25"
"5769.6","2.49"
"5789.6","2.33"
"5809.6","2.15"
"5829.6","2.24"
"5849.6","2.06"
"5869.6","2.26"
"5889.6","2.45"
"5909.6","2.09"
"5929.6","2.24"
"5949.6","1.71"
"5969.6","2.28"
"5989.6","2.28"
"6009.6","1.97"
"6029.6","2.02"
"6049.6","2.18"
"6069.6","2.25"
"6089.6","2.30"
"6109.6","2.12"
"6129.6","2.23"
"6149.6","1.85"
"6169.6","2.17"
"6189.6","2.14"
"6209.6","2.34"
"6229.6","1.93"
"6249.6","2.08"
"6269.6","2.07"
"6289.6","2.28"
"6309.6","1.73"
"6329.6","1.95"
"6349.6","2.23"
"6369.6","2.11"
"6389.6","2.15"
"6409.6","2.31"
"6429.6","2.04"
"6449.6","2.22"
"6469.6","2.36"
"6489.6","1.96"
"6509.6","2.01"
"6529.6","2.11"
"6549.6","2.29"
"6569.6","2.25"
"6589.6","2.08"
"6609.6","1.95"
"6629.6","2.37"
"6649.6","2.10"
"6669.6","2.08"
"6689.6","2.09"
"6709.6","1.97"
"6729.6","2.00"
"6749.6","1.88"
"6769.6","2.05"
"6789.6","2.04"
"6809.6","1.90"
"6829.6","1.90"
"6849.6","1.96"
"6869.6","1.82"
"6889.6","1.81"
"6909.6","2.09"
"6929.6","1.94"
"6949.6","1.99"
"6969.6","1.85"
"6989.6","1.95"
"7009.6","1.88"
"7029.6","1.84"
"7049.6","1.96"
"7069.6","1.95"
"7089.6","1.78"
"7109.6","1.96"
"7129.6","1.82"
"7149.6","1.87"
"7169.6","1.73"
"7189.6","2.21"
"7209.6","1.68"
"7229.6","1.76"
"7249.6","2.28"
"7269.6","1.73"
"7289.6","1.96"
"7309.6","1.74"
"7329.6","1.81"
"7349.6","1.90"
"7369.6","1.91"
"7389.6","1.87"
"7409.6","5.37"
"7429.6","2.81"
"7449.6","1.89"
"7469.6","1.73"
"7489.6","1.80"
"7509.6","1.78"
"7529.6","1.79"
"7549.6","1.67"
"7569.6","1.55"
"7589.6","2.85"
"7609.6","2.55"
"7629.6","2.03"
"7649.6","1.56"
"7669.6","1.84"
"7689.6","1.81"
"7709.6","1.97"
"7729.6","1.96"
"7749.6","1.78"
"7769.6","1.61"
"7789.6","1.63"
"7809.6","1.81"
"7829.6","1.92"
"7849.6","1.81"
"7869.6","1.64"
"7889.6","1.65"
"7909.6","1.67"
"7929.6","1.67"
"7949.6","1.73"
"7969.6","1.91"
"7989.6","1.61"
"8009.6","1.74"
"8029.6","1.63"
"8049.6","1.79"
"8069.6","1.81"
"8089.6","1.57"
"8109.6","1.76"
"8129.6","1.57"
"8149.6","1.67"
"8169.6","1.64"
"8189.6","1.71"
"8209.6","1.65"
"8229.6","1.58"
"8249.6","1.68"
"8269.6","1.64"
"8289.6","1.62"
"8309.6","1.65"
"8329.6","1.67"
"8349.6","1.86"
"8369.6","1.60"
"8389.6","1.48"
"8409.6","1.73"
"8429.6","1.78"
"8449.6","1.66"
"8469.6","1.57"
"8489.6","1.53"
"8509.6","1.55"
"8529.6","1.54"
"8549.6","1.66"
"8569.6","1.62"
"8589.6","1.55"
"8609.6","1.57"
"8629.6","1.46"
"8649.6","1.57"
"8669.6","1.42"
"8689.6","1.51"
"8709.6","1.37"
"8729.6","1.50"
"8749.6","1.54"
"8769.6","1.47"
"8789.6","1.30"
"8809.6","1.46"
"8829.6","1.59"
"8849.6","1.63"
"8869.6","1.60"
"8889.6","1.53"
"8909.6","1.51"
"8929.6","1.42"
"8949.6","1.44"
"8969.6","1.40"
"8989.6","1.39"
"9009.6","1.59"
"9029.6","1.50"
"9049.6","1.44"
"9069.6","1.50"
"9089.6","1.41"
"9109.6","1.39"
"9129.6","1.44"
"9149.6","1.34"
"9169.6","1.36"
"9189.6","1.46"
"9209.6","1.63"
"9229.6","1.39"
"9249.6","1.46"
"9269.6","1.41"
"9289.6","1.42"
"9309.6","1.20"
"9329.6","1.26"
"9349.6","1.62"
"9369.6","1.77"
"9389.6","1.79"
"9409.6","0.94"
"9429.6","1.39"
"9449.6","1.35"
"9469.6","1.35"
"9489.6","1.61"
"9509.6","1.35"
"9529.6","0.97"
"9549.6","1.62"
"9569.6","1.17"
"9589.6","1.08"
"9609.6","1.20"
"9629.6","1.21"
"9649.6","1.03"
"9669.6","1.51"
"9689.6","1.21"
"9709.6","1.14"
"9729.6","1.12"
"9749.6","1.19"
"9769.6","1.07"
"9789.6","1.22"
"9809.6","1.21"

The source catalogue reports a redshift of 0.129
